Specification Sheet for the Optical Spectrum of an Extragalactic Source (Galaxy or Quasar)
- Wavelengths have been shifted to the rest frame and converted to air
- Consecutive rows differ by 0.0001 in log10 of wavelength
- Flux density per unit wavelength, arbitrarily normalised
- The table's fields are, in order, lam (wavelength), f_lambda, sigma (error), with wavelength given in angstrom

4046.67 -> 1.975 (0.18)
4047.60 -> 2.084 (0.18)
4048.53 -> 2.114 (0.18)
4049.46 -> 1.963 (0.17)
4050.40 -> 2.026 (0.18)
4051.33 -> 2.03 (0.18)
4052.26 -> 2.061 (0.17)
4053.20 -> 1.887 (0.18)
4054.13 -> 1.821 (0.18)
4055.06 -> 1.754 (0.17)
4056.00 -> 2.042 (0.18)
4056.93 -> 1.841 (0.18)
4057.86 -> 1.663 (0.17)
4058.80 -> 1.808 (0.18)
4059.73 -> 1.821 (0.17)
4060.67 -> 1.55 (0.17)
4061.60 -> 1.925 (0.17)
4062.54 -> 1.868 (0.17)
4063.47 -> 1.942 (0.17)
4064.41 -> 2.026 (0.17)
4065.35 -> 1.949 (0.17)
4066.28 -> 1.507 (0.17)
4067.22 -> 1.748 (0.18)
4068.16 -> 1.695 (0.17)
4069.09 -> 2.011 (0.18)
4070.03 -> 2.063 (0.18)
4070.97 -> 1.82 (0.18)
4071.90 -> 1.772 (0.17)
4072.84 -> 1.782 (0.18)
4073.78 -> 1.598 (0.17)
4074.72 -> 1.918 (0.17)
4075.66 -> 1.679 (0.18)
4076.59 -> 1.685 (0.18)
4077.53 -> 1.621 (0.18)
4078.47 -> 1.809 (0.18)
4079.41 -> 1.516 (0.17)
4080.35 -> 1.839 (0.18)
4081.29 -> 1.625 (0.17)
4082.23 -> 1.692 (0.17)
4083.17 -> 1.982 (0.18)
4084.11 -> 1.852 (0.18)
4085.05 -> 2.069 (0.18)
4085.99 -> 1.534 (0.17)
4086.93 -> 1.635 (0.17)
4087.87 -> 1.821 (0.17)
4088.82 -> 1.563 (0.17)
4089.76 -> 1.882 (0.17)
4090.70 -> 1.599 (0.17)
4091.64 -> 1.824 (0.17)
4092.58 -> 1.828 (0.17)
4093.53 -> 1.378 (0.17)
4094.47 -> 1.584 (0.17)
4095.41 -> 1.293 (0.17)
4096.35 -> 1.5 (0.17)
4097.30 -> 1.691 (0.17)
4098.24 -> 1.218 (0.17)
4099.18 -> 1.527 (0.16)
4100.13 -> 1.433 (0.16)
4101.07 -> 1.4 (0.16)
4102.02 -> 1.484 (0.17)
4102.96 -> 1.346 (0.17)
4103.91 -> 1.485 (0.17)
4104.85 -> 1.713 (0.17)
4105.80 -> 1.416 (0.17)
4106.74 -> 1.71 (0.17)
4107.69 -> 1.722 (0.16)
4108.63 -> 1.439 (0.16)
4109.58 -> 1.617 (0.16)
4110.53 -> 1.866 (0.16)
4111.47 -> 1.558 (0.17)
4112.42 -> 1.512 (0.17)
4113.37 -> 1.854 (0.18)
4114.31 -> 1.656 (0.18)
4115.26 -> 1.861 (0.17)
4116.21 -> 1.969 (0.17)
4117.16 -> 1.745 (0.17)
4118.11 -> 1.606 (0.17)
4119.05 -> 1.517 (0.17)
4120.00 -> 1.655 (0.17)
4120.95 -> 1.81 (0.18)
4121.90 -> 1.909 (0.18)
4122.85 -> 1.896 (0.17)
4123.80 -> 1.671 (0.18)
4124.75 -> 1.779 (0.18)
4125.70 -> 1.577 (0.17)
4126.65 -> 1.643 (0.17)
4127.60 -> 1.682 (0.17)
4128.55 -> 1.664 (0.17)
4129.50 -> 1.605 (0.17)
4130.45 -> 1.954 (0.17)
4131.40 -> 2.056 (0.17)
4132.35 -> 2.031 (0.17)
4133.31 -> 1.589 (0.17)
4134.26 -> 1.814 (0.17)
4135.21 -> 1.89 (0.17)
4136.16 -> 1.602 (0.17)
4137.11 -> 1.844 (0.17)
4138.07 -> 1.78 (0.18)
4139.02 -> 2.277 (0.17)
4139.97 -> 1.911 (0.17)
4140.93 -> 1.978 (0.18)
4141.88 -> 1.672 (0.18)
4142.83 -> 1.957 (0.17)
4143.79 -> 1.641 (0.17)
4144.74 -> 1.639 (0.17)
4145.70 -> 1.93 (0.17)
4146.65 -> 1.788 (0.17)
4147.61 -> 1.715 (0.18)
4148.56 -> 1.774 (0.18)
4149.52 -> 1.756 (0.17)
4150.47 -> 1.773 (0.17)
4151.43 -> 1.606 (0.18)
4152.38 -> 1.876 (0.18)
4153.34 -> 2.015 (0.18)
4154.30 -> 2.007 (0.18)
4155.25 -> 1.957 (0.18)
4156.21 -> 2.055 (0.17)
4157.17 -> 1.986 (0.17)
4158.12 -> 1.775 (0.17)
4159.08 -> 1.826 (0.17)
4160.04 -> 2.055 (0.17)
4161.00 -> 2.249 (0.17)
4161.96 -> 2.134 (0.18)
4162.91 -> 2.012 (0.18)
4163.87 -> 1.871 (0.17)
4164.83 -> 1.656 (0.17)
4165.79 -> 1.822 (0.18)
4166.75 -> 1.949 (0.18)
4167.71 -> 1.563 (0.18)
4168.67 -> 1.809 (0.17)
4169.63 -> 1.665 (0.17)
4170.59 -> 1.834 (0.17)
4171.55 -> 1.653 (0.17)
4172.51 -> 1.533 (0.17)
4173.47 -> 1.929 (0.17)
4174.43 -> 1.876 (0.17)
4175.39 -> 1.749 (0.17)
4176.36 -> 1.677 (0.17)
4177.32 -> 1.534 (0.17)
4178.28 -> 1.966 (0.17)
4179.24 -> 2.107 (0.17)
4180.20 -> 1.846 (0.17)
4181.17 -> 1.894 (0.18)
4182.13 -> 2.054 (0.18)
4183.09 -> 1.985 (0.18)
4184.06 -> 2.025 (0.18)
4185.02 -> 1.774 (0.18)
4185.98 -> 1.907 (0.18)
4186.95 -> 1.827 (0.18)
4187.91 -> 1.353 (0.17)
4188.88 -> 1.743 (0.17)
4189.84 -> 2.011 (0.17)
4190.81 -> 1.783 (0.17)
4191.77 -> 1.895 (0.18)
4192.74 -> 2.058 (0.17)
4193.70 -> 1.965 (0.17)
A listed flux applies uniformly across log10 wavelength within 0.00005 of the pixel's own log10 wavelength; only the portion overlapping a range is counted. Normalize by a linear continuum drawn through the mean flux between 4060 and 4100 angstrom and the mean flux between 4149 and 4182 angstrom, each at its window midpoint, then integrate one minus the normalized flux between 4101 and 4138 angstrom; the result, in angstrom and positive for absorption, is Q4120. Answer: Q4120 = 1.7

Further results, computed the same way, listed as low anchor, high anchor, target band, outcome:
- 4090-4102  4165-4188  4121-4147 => -2.3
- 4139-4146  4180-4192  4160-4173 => 0.1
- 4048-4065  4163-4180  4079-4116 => 4.5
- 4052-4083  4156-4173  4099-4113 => 2.1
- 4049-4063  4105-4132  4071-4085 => 0.5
